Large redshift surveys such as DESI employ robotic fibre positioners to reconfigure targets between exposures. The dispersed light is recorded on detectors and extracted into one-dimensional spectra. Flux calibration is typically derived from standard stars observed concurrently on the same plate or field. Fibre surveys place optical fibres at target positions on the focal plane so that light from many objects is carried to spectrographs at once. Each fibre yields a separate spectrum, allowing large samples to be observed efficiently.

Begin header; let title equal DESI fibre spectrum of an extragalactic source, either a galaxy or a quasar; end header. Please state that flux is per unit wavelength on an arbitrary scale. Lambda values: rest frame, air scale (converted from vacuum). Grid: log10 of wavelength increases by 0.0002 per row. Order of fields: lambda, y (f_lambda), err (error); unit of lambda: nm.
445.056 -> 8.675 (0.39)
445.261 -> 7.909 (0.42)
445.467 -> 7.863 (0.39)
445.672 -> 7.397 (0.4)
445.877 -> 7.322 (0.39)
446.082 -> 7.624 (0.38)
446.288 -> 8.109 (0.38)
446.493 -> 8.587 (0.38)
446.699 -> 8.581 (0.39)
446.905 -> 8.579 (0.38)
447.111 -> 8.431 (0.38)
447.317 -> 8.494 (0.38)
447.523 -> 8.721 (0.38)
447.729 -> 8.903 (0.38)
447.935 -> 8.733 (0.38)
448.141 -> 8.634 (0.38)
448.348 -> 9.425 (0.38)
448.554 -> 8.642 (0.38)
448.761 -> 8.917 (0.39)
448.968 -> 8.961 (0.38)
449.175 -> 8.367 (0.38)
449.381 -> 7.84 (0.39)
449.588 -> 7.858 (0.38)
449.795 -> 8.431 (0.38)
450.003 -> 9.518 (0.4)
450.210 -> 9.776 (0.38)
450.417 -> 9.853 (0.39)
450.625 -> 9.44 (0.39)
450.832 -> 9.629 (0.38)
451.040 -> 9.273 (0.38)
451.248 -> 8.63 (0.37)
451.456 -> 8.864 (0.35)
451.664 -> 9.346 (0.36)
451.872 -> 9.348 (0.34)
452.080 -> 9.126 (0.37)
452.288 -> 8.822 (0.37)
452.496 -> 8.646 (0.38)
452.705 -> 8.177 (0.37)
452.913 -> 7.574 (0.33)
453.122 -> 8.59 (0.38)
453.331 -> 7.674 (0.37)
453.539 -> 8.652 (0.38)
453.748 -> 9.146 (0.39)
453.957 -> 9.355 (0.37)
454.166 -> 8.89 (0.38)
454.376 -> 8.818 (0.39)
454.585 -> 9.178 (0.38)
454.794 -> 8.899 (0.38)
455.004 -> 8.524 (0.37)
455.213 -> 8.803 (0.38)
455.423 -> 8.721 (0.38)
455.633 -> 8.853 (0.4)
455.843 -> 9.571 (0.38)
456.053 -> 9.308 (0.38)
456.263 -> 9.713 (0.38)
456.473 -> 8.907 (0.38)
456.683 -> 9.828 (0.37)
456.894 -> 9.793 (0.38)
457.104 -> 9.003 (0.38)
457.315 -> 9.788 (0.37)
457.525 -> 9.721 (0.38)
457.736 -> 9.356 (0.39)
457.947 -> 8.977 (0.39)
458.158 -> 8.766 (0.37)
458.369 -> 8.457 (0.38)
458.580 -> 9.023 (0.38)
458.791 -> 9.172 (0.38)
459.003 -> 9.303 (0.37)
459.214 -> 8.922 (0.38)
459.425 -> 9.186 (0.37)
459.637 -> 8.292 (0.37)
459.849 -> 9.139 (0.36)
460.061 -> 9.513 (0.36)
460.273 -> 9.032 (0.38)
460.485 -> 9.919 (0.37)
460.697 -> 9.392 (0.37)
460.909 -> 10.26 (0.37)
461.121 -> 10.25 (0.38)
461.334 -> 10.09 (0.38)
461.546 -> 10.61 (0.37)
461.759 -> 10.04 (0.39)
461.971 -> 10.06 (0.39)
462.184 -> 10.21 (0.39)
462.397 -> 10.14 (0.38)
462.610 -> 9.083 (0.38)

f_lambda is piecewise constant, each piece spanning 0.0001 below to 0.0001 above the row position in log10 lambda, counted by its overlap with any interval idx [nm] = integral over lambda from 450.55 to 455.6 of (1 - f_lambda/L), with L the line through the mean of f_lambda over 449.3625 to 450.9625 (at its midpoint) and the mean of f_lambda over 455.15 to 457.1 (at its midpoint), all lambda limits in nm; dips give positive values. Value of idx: 0.19 nm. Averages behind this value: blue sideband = 9.11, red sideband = 9.27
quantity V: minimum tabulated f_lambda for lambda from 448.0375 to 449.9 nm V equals 7.84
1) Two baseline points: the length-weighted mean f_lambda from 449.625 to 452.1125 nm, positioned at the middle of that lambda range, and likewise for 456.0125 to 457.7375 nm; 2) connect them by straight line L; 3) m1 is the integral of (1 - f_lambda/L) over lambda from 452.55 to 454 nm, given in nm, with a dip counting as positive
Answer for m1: 0.14 nm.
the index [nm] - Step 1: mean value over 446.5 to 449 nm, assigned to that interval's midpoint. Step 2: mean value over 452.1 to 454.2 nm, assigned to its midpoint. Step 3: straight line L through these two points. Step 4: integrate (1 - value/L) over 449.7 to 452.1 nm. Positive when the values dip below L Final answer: -0.18 nm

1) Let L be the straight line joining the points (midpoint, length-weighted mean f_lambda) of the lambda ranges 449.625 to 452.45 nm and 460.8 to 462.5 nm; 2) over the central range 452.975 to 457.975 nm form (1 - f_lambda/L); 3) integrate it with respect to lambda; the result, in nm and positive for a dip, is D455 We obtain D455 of 0.282 nm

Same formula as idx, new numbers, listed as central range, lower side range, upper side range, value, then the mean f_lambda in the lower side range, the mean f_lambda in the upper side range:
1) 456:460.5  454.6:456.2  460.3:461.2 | 0.11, 8.99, 9.87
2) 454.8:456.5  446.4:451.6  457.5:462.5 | 0.03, 8.85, 9.49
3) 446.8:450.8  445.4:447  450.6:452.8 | -0.16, 8.01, 9.02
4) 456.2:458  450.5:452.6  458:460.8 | -0.07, 9.12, 9.08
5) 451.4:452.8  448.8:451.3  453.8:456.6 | 0.01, 8.97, 9.05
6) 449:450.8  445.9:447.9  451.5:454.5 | -0.07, 8.41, 8.73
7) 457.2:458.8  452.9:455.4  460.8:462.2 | 0.06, 8.72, 10.2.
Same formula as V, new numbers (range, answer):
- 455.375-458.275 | 8.721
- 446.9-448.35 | 8.431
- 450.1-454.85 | 7.574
